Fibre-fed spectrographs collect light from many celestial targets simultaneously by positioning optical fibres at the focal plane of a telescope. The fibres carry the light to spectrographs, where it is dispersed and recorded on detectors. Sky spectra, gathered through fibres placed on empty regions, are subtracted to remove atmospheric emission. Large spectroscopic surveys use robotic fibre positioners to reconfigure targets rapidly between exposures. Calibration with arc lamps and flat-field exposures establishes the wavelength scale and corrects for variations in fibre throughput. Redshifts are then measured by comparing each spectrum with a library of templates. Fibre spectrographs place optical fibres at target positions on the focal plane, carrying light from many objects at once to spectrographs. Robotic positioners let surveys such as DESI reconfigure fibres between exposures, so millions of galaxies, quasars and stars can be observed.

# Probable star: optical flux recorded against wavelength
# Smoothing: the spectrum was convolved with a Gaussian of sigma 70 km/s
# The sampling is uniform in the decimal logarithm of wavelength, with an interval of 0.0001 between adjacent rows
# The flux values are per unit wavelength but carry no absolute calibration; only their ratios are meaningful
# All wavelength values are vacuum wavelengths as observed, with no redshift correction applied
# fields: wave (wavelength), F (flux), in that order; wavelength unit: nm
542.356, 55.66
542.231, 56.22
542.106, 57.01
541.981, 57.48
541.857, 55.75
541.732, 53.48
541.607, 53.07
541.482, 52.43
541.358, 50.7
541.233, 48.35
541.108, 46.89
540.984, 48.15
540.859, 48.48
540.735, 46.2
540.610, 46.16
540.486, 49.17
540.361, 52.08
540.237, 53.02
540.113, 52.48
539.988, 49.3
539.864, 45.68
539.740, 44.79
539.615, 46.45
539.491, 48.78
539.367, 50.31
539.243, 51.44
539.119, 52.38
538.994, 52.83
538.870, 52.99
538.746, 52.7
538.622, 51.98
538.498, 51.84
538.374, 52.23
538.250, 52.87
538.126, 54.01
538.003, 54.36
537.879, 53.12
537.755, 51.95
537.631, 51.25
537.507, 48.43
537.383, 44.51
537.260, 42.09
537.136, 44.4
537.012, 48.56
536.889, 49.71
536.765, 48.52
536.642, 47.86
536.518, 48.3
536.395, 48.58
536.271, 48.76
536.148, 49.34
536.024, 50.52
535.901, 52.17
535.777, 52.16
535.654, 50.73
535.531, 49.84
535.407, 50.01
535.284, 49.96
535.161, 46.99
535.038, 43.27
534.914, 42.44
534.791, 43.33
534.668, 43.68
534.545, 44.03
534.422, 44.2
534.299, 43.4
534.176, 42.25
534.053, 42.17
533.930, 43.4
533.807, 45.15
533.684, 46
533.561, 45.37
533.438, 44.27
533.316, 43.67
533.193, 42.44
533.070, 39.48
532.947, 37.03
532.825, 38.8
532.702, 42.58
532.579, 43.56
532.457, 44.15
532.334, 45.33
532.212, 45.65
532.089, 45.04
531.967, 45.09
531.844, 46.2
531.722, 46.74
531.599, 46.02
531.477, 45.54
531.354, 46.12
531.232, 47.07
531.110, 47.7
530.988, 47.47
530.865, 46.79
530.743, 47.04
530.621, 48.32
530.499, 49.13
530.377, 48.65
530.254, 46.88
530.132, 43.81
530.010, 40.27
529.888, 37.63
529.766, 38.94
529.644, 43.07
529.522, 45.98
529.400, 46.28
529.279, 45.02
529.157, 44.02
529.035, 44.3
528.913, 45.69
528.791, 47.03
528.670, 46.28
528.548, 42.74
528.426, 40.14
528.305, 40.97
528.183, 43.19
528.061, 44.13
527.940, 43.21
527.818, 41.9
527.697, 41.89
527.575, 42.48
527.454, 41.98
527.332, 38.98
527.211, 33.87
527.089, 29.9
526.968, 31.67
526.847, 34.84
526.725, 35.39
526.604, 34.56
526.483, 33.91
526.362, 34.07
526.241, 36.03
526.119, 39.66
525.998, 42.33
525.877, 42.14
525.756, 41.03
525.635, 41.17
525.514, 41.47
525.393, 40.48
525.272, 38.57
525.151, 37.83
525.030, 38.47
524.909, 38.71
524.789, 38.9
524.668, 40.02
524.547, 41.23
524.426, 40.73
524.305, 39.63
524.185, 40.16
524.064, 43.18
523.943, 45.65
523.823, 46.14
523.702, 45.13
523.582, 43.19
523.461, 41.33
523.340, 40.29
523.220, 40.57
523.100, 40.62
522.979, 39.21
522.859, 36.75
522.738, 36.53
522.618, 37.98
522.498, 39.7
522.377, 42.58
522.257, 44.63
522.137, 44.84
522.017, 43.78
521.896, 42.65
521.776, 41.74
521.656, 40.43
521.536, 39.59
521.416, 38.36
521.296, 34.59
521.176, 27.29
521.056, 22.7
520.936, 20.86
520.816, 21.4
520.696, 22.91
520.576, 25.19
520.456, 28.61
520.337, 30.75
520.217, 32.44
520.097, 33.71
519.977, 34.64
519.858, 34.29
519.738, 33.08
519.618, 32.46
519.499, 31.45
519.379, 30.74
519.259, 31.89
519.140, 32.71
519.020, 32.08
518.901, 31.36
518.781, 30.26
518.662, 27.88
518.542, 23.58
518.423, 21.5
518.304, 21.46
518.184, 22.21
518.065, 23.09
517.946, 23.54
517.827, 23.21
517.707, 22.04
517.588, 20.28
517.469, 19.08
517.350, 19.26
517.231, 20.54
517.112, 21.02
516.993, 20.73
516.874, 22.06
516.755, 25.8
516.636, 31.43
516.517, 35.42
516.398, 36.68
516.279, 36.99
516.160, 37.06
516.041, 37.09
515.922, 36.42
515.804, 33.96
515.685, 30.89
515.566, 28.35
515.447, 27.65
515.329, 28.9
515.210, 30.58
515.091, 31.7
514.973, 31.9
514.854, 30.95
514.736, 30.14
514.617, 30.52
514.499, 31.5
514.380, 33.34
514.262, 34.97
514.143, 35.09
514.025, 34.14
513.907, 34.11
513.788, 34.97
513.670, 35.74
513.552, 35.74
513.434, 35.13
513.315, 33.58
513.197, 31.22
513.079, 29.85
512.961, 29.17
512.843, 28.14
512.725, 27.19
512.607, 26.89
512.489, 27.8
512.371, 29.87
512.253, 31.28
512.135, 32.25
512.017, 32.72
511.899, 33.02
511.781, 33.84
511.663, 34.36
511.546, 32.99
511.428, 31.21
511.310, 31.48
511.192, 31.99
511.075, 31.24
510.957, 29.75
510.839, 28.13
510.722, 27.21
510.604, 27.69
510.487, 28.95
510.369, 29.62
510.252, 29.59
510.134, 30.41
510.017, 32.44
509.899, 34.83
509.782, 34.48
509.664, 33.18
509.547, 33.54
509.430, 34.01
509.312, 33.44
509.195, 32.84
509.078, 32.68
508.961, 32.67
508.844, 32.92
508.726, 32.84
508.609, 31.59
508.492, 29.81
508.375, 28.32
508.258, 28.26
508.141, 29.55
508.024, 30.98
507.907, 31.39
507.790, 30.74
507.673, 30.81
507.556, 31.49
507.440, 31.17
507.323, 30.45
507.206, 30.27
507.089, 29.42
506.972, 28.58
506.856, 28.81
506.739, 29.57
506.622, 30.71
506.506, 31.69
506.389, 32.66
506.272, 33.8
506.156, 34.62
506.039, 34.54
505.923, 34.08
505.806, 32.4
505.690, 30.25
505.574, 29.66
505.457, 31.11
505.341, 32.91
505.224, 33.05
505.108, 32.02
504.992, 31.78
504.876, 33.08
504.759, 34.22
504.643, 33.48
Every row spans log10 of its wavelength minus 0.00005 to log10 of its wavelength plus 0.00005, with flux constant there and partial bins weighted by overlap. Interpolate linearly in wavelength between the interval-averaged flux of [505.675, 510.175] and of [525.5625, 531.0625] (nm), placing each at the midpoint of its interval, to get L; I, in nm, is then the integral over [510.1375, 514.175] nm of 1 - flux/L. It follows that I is 0.30 nm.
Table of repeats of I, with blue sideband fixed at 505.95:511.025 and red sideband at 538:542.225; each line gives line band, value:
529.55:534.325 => 0.16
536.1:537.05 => 0.00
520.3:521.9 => 0.34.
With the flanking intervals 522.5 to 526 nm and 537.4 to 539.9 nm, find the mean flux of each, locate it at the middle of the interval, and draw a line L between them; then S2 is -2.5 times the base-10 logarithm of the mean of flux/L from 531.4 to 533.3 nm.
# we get 0.07 mag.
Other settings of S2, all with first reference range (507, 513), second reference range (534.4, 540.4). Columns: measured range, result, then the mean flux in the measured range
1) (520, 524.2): 0.062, 37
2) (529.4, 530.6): 0.006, 44.1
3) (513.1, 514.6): -0.012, 33.9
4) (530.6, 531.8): -0.041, 46.8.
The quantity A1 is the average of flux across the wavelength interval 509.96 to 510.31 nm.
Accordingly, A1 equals 30.8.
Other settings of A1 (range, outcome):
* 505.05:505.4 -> 32.7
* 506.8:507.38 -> 29.5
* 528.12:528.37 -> 42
